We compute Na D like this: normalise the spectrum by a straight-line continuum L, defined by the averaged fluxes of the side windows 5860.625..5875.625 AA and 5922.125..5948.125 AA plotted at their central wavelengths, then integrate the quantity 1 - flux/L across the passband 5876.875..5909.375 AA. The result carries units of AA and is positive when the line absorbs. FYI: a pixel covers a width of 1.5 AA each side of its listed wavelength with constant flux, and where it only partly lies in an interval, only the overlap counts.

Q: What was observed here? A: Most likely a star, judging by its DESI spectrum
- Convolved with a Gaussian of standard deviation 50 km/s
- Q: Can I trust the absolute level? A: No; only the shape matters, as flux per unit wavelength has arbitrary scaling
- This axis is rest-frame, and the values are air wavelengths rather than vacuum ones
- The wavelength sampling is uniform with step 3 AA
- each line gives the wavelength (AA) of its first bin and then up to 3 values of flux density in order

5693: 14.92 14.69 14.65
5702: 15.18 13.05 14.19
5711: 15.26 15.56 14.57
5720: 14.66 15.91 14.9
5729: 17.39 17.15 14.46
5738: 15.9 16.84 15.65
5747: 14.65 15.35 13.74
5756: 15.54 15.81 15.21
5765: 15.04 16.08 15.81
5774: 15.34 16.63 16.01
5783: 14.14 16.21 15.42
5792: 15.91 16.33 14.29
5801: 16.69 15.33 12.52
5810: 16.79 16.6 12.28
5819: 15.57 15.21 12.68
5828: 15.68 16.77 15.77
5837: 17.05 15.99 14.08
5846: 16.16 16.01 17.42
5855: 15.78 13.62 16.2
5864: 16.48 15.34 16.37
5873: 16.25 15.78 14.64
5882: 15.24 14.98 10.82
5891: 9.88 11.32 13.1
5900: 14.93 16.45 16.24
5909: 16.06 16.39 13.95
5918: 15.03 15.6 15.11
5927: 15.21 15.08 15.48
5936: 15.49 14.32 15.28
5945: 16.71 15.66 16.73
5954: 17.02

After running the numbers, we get 3.9 AA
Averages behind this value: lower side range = 16.1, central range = 13.9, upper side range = 15.4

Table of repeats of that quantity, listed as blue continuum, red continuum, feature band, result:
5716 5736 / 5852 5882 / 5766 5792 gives -0.1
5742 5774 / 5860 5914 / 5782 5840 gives -1.0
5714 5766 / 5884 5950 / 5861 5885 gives -1.3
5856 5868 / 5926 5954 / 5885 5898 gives 3.2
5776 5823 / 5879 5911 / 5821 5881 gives -4.3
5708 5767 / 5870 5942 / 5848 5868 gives -1.2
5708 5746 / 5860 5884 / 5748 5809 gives 1.1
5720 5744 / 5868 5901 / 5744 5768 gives 0.8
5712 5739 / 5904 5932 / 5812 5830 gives 1.0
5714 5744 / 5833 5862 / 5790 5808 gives 0.6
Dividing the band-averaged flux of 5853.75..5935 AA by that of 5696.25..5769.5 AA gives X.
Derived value 0.97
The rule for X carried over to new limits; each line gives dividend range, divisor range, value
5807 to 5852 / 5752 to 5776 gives 1.00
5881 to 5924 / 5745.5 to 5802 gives 0.92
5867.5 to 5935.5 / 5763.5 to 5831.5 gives 0.96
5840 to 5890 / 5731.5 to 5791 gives 0.98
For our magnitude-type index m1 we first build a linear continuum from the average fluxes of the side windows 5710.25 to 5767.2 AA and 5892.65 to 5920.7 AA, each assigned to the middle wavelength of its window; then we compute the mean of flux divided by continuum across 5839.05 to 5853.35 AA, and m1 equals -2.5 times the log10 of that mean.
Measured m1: -0.058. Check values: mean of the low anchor 15.5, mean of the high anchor 14.9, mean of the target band 15.9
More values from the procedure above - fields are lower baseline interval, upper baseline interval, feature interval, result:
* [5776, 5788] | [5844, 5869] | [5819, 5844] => 0.02 mag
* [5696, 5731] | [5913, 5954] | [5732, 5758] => -0.02 mag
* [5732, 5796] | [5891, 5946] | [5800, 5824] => 0.02 mag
